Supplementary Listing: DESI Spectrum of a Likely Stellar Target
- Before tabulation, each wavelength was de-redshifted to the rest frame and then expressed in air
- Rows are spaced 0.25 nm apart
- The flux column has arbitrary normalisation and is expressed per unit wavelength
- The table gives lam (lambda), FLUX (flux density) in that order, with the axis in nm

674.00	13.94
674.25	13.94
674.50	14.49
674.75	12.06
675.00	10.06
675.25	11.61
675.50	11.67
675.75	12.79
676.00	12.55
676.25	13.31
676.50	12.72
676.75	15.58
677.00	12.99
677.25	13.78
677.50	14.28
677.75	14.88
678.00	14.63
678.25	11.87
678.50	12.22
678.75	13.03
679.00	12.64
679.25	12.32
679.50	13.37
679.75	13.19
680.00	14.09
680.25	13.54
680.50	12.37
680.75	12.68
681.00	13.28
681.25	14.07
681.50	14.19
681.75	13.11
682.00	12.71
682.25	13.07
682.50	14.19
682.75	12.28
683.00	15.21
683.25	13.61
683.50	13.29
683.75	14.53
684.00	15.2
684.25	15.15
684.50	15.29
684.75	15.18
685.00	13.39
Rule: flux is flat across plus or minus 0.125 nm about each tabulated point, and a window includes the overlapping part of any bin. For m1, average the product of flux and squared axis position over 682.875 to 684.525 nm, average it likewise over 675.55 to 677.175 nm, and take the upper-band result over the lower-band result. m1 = 1.12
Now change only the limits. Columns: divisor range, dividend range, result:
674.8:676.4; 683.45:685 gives 1.26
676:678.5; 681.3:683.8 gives 1.01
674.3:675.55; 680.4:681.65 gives 1.12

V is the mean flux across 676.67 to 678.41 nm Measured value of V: 13.9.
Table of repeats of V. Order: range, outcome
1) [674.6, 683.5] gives 13.1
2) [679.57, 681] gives 13.2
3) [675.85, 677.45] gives 13.5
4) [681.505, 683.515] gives 13.5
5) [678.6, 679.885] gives 12.9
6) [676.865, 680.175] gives 13.3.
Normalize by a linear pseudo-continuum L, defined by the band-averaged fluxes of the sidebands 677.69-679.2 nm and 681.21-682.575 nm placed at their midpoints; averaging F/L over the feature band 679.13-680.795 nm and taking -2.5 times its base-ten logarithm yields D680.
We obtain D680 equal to 0.01 mag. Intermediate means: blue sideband 13.1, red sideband 13.5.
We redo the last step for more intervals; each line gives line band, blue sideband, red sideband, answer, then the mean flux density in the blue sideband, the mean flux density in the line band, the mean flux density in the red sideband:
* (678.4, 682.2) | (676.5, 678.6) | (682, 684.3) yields 0.06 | 13.7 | 13.1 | 13.9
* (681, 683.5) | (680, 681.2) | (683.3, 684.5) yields 0.02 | 13.2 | 13.6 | 14.6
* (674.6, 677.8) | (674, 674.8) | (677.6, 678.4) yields 0.07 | 13.7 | 12.9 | 13.8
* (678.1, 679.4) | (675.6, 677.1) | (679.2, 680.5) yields 0.07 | 13.3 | 12.5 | 13.3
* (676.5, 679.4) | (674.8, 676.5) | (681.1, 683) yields -0.07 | 12.1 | 13.4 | 13.5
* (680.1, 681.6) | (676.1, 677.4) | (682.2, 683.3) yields 0.03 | 13.7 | 13.4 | 13.7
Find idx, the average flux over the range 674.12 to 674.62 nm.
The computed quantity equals 14.2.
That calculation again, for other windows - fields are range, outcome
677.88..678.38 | 13.2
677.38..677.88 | 14.6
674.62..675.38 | 11.3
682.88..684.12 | 14.4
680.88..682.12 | 13.5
